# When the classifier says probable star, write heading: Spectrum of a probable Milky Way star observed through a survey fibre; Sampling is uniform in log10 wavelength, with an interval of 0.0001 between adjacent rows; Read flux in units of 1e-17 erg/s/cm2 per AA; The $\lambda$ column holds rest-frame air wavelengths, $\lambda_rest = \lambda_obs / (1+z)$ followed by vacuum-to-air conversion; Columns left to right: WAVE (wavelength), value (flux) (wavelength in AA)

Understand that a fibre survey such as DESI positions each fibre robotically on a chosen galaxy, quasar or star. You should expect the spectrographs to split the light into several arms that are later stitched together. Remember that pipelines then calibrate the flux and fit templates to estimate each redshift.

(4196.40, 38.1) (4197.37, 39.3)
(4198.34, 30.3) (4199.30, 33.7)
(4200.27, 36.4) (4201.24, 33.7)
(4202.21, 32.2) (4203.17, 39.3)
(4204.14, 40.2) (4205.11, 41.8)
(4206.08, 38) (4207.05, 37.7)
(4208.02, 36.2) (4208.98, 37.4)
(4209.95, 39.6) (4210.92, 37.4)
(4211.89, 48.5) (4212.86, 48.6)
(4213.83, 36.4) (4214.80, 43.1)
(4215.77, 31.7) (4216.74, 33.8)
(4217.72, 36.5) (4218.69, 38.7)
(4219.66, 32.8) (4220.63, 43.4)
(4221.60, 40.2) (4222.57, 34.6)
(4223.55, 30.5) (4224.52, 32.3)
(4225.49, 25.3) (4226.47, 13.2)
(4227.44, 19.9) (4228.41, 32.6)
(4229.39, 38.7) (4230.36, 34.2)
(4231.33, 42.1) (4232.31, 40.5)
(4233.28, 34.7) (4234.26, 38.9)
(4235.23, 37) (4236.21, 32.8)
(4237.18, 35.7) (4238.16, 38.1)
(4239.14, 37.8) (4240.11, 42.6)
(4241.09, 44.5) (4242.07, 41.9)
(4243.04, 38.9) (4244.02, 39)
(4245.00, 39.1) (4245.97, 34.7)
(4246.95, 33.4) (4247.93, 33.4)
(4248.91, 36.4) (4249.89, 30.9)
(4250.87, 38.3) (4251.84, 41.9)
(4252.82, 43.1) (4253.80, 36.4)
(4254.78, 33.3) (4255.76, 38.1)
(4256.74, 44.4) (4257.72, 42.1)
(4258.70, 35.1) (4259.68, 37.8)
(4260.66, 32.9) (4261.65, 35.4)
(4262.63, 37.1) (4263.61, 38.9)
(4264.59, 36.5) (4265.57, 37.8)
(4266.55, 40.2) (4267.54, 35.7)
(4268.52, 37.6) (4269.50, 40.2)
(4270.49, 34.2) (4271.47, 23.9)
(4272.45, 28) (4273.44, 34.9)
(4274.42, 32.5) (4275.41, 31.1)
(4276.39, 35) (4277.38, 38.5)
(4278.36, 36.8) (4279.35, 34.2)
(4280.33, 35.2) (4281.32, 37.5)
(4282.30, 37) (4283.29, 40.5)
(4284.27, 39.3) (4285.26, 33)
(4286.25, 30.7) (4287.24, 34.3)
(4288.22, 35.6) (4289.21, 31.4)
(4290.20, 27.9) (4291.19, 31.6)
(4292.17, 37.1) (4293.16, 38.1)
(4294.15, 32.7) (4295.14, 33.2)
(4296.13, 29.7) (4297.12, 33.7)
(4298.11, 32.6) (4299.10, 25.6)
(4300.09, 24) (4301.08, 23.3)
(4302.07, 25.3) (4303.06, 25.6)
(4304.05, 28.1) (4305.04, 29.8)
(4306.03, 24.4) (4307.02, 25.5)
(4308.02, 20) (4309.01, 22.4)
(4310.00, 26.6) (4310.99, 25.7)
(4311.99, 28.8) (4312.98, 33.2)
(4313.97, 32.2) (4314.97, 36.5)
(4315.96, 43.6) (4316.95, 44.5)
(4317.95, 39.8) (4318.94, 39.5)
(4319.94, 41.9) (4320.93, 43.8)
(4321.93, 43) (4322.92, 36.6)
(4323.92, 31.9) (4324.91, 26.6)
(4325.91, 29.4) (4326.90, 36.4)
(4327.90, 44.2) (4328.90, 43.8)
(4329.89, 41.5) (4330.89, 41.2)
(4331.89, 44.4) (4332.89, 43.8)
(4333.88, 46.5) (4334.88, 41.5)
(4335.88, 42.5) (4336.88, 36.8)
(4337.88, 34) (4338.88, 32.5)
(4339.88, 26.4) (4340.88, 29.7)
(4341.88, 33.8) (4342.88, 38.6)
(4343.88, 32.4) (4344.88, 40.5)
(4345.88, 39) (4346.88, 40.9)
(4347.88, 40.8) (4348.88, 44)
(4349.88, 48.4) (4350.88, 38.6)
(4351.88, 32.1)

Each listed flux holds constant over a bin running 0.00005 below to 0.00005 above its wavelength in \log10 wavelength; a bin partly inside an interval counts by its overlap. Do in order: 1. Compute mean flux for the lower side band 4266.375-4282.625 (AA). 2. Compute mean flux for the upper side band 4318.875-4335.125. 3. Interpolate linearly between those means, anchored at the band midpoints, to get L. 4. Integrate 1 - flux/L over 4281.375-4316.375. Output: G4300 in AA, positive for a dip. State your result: 5.8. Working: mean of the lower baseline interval 34.7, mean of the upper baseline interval 39.7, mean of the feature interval 30.9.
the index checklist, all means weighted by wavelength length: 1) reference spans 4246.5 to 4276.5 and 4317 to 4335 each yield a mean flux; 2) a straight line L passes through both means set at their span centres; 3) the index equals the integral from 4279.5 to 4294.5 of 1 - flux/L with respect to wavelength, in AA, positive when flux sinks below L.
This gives 1.09 AA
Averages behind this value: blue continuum 36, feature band 34.8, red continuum 39.8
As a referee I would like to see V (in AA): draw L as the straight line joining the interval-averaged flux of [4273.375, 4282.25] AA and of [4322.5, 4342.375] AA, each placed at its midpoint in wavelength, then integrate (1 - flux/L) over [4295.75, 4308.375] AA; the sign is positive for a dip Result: 3.2 AA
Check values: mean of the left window 35.2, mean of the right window 37.2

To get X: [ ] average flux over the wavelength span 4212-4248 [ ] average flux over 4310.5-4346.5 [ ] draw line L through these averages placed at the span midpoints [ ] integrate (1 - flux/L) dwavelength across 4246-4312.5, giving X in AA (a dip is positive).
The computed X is 6.23 AA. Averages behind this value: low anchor 36.1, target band 33.3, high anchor 37.4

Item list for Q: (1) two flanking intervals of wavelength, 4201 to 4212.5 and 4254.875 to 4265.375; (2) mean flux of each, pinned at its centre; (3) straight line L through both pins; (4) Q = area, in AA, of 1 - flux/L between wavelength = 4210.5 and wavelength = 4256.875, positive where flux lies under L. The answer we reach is 1.9 AA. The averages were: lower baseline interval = 38.7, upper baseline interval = 37.7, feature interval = 36.6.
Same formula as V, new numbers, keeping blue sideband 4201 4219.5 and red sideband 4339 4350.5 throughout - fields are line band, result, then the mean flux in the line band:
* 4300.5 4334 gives 3.1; 34.3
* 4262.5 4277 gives 1.2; 34.9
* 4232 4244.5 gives -0.1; 38.6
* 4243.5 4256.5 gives 0.4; 36.9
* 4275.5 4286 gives 0.4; 36.4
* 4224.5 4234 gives 1.7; 31.5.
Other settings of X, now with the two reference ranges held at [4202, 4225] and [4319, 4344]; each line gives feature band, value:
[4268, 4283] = 1.34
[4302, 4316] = 3.60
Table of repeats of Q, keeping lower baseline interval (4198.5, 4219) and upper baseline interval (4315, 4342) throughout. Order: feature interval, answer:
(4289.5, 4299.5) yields 1.6 AA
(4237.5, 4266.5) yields 0.2 AA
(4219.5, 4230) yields 1.9 AA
